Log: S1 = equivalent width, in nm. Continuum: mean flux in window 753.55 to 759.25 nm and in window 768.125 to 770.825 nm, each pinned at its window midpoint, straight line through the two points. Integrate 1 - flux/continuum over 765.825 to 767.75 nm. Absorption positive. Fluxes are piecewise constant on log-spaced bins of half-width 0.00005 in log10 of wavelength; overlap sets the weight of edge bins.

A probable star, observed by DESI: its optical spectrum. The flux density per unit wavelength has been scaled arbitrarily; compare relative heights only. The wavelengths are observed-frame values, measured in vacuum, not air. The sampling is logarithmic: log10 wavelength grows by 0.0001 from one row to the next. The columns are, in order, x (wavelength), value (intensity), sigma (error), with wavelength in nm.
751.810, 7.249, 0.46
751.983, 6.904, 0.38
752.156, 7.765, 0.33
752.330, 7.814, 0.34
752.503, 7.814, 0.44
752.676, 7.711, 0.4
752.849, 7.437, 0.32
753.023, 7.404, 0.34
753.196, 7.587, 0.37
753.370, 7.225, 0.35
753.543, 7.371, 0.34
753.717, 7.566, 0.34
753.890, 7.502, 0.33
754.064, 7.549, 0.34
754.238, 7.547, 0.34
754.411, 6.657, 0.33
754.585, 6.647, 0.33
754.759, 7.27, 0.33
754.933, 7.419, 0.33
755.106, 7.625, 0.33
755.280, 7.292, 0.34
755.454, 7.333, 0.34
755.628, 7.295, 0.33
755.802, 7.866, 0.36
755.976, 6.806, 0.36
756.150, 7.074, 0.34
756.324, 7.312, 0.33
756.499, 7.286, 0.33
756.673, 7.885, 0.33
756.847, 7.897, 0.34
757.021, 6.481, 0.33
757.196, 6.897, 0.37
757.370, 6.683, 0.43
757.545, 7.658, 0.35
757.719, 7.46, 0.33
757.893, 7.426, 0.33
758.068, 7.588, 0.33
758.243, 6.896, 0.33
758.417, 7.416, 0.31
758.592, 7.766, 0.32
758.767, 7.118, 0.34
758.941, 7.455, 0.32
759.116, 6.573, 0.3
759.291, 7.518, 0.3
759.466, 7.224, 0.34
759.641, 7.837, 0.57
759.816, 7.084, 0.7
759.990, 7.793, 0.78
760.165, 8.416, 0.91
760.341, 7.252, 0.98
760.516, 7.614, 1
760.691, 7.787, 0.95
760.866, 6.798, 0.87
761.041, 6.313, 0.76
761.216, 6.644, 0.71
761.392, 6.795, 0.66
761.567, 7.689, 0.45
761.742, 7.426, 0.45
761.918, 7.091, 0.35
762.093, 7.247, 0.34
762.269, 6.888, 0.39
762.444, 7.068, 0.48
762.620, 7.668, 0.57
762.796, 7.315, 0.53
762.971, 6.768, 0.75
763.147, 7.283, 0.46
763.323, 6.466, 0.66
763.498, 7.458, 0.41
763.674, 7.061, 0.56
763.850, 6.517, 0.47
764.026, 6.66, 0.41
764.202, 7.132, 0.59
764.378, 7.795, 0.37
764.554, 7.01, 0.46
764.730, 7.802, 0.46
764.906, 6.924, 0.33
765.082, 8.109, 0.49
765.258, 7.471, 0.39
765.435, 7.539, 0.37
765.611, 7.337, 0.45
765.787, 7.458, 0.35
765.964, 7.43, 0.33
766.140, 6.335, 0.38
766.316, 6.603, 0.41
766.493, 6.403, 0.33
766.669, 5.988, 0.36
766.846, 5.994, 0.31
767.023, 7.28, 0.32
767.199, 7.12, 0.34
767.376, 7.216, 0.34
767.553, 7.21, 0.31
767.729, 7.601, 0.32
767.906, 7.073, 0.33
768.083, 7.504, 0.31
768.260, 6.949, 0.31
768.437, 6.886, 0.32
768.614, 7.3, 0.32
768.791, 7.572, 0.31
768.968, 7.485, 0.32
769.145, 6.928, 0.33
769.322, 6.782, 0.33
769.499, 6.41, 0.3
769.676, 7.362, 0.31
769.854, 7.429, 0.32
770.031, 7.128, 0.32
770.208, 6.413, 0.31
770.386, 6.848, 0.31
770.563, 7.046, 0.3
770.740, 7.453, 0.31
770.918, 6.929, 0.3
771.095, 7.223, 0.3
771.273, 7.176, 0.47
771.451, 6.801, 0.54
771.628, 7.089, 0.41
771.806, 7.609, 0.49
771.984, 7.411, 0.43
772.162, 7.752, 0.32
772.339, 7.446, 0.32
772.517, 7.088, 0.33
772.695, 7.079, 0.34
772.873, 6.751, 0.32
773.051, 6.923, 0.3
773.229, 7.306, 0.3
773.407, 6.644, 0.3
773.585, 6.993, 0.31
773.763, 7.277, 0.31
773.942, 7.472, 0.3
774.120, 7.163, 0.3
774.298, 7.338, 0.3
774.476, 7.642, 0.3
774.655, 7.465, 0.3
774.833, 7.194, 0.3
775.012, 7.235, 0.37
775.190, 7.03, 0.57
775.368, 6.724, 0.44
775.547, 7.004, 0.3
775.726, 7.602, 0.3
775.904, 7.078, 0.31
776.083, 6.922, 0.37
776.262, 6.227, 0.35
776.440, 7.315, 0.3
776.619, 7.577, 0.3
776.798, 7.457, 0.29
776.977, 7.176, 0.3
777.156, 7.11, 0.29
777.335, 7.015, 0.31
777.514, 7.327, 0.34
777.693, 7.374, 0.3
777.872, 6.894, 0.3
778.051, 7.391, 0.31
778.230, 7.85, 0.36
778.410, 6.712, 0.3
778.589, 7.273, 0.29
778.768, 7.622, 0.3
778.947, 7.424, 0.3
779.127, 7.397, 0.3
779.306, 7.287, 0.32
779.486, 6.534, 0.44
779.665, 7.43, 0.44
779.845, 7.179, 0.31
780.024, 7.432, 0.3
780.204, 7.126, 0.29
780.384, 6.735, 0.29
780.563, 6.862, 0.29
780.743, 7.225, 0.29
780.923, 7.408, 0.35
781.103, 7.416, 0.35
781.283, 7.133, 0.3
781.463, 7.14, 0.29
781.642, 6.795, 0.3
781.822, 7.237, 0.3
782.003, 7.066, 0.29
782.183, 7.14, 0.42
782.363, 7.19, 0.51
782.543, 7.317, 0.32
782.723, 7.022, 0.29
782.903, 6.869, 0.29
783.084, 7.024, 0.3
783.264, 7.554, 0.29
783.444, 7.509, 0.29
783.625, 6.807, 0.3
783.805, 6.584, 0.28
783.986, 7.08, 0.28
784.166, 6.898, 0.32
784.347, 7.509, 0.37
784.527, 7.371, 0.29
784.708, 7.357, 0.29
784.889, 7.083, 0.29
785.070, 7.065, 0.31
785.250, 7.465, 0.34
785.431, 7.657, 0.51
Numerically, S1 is 0.08 nm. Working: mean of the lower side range 7.29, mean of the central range 6.82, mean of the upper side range 7.07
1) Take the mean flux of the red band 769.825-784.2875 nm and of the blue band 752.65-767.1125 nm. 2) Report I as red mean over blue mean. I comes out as 0.99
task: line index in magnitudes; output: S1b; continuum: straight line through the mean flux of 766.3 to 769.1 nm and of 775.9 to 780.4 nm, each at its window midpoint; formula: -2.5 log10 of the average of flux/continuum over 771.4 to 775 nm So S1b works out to -0.02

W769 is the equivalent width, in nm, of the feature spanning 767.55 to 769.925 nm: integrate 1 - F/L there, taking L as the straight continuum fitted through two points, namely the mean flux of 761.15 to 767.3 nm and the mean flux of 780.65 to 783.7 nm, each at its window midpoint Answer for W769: -0.02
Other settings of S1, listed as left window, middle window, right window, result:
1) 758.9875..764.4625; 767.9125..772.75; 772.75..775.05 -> 0.02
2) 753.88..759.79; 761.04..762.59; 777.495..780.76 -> 0.04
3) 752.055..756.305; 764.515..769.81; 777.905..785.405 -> 0.14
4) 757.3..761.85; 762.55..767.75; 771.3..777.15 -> 0.13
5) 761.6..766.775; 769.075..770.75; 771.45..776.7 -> 0.05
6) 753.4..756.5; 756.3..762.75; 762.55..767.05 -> -0.09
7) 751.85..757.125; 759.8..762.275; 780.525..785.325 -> 0.02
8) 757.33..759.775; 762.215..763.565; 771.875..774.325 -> 0.03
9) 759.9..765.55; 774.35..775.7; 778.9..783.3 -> -0.01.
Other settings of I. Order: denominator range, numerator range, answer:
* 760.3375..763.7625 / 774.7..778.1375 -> 1.00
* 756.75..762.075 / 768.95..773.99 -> 0.97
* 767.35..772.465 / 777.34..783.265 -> 1.00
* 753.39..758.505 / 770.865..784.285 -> 0.98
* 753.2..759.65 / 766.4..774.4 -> 0.97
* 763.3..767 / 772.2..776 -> 1.02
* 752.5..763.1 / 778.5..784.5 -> 0.98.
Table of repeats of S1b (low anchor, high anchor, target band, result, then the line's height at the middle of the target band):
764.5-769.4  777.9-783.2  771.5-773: -0.02 mag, 7.14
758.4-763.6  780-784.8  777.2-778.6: -0.01 mag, 7.16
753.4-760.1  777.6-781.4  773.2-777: 0.01 mag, 7.24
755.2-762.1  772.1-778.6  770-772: 0.02 mag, 7.21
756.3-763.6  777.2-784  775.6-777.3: 0.01 mag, 7.19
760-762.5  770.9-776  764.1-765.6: -0.03 mag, 7.22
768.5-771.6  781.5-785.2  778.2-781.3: -0.01 mag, 7.11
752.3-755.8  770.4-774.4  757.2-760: 0.00 mag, 7.35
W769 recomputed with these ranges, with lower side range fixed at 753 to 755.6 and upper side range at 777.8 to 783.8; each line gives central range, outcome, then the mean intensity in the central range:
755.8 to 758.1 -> 0.011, 7.28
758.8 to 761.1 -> -0.022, 7.37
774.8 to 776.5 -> 0.043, 7.02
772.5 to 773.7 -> 0.042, 6.97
